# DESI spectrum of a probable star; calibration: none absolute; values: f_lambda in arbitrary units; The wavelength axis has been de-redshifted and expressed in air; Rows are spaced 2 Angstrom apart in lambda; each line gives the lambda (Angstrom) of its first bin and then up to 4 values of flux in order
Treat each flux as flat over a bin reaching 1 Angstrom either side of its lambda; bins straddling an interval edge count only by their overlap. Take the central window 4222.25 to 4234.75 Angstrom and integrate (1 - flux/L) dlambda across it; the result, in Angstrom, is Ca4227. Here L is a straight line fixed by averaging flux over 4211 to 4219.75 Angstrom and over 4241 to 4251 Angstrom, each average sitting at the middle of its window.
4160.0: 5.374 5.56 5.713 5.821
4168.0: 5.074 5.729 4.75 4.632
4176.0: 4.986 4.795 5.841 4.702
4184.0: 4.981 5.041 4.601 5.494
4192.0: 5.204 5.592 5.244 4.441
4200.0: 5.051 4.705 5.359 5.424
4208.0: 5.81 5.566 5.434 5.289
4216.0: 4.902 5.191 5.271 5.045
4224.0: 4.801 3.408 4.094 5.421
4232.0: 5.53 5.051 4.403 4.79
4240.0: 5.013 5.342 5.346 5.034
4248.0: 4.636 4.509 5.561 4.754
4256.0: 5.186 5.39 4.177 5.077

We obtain 0.9 Angstrom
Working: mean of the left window 5.21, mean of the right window 4.97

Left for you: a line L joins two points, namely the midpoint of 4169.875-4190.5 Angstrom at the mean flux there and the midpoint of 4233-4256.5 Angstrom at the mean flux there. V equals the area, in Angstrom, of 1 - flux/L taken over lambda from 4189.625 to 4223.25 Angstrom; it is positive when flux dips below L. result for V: -1.6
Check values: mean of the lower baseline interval 5.01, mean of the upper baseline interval 4.96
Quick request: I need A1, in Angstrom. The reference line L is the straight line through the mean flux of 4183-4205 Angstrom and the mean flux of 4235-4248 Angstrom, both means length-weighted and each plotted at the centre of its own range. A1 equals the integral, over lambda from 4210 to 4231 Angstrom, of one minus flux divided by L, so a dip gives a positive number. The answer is 0.38 Angstrom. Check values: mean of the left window 5.06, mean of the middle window 4.92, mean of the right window 4.96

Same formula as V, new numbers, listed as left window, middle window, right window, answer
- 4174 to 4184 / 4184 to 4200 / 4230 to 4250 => -0.2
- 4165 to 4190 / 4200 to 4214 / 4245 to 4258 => -0.8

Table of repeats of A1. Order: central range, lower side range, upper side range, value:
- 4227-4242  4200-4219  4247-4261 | 0.4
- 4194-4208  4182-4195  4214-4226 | -0.3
